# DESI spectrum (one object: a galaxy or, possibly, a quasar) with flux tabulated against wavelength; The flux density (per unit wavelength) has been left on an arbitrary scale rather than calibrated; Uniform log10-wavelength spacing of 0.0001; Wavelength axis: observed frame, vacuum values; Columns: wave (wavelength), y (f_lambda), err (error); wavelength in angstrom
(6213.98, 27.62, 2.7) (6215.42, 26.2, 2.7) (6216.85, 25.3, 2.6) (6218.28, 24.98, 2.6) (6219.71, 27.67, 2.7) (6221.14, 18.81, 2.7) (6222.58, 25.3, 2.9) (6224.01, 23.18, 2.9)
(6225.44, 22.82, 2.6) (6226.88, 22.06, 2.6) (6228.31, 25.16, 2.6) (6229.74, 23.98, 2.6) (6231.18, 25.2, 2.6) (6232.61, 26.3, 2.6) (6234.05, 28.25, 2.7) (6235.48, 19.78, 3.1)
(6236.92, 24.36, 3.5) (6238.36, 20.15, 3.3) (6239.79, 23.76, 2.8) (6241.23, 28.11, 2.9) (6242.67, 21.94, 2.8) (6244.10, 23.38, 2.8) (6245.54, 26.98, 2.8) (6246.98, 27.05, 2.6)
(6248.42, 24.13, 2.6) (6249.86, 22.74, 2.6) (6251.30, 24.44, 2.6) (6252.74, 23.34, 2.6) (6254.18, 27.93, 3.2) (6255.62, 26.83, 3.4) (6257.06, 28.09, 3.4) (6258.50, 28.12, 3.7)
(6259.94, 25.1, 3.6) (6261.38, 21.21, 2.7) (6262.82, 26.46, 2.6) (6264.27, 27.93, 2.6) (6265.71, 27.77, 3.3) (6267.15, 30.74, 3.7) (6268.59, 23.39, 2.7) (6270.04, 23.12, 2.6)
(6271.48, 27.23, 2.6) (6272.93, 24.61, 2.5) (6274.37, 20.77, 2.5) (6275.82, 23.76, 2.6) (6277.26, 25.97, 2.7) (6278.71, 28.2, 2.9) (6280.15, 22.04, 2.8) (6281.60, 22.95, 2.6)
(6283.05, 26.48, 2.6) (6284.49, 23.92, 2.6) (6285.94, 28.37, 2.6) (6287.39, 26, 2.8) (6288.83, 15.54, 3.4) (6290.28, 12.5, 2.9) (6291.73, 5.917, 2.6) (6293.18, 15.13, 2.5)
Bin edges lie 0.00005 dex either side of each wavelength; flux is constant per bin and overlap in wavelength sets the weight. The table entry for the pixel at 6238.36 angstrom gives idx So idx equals 20.15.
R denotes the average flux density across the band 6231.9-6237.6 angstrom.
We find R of 24.7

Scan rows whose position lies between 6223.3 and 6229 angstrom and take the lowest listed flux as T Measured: 22.06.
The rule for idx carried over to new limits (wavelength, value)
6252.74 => 23.34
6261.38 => 21.21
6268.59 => 23.39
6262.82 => 26.46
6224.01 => 23.18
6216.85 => 25.3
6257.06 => 28.09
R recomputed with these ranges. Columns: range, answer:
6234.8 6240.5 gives 22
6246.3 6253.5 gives 24.3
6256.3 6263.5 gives 25.8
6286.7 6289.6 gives 20.6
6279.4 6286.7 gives 24.8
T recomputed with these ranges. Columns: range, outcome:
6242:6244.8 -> 21.94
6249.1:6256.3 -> 22.74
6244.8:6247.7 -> 26.98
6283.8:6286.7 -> 23.92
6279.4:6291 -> 12.5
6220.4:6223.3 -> 18.81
